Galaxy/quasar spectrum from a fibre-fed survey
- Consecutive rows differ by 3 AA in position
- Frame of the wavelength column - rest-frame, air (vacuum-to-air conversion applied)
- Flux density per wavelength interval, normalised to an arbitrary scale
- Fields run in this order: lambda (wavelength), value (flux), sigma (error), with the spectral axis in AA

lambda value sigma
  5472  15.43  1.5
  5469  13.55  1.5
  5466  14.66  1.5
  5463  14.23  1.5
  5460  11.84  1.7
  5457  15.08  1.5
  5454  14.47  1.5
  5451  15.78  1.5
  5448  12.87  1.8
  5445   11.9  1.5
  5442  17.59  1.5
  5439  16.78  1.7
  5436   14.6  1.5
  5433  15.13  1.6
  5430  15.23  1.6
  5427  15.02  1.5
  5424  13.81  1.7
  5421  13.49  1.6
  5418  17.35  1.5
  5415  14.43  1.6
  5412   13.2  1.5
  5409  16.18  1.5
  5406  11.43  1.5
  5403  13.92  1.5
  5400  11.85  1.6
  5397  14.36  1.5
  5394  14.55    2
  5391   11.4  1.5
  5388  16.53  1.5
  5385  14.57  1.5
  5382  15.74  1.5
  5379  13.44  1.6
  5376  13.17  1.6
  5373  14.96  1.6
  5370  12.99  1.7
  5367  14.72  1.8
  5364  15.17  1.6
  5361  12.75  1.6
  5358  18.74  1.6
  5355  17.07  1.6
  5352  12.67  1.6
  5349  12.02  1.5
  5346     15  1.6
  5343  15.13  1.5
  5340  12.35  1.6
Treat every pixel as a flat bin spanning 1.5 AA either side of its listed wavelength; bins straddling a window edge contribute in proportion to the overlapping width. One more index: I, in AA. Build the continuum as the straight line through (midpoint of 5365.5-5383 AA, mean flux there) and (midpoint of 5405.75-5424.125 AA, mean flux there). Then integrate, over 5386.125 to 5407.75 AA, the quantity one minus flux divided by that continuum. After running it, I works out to 1.27 AA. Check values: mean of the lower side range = 14.1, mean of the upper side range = 14.5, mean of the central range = 13.5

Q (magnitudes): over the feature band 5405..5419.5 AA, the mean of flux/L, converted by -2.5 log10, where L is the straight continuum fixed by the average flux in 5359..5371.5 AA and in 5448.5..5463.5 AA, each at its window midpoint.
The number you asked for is -0.04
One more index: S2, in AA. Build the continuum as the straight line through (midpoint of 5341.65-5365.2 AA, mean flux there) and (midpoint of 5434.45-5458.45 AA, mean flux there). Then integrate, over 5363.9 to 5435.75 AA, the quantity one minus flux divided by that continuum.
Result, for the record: 2.8 AA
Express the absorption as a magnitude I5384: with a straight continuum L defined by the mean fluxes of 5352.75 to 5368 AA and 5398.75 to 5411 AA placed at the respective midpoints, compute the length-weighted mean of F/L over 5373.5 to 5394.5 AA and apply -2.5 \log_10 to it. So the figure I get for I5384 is 0.01 mag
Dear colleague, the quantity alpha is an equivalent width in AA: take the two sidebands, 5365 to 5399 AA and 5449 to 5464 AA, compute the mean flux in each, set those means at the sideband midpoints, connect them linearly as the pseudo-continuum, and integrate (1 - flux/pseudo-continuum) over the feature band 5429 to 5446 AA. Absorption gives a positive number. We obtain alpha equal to -1.3 AA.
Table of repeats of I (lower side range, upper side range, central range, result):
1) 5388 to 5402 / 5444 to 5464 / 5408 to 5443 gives -4.04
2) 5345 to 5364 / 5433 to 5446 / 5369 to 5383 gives 0.80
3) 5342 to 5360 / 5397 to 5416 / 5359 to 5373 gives 0.42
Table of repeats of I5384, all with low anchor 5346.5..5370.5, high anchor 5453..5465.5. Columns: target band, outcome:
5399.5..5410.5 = 0.06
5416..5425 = -0.05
